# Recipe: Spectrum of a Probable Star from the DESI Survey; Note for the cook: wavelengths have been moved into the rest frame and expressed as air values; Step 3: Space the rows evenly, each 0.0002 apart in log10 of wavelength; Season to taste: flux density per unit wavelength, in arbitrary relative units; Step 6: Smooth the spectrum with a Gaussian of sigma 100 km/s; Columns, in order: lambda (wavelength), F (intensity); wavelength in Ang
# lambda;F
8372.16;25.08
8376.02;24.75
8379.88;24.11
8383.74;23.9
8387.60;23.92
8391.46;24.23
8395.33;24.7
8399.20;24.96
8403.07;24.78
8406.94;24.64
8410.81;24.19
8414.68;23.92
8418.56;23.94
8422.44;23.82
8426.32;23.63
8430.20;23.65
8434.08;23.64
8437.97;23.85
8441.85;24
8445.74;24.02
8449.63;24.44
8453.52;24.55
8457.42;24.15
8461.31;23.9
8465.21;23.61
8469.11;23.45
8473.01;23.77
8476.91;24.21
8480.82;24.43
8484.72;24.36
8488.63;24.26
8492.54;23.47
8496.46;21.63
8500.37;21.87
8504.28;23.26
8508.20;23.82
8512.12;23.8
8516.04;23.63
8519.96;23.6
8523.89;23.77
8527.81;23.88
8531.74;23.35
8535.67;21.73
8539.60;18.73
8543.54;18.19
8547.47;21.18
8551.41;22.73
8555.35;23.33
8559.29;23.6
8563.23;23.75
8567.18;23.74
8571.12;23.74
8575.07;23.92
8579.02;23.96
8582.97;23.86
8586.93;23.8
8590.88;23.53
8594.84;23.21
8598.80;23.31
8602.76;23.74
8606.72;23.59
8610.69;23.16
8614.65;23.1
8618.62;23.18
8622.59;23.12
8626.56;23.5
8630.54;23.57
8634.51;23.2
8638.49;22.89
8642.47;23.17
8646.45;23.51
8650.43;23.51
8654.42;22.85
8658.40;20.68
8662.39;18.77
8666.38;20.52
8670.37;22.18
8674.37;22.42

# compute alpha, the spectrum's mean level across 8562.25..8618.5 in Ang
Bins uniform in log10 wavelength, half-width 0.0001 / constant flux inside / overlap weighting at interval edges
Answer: 23.6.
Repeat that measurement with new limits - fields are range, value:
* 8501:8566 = 22.6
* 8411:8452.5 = 23.9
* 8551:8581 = 23.6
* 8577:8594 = 23.7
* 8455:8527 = 23.6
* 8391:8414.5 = 24.6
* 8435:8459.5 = 24.1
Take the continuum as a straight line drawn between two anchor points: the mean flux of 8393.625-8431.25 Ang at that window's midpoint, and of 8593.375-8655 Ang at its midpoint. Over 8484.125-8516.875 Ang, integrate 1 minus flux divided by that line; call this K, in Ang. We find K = 0.8 Ang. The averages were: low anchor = 24.2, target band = 23.3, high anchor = 23.3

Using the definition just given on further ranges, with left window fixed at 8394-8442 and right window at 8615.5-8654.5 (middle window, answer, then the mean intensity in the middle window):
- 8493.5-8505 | 0.8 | 22.3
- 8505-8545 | 2.0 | 22.5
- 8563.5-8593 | -0.4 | 23.8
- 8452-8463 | -0.1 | 24.2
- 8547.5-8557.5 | 0.4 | 22.7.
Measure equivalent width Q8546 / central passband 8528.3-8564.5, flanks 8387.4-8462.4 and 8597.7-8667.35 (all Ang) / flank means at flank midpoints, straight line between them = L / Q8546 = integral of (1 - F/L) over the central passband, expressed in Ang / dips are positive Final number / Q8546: 2.25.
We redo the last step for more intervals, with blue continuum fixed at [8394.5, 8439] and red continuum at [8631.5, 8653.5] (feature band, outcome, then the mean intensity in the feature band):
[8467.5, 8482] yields 0.0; 24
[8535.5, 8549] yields 2.3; 19.7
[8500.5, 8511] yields 0.2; 23.3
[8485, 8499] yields 0.4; 23.2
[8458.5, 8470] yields 0.1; 23.7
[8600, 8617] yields 0.0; 23.4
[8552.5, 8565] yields 0.0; 23.5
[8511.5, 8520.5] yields 0.0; 23.7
